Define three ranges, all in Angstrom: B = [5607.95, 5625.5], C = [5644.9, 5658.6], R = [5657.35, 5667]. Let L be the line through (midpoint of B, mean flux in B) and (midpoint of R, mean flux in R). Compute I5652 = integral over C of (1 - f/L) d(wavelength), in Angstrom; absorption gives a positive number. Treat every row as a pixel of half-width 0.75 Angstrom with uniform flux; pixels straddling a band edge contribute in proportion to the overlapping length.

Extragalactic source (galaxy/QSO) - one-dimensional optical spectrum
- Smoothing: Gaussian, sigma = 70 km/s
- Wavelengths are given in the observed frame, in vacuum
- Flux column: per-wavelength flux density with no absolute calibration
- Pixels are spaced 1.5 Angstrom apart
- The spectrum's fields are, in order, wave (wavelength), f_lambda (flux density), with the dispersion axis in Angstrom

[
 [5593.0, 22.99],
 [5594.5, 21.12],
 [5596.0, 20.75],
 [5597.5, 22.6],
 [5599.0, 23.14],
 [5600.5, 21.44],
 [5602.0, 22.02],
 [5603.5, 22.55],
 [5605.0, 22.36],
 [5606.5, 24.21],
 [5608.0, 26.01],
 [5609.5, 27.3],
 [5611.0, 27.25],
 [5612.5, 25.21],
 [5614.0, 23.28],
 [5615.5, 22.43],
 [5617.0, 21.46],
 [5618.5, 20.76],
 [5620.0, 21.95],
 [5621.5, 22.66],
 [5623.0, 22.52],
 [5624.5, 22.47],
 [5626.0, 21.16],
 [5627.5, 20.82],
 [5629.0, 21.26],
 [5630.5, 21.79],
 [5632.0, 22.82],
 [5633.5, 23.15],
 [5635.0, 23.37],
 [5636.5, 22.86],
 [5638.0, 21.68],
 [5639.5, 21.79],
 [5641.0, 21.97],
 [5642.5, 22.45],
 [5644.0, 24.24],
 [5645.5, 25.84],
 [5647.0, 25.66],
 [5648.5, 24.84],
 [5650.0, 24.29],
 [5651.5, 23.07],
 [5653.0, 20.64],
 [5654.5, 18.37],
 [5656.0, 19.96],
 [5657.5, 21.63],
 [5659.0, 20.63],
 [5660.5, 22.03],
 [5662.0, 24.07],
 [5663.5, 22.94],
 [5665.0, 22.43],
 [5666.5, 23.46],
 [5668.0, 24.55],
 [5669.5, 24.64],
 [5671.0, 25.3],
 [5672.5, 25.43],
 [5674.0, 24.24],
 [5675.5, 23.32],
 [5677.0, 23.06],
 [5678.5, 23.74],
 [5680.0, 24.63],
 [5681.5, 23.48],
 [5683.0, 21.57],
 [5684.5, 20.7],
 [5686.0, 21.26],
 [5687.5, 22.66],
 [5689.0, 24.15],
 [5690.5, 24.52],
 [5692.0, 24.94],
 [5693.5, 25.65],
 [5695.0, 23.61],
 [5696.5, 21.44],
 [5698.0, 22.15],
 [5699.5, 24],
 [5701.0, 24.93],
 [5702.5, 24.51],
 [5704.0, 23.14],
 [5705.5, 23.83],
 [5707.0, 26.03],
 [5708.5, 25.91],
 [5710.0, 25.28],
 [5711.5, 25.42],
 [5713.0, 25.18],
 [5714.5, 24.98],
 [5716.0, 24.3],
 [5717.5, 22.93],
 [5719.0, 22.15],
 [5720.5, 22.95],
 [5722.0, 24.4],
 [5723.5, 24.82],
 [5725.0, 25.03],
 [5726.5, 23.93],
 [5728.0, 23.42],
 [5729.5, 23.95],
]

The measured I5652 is 0.1 Angstrom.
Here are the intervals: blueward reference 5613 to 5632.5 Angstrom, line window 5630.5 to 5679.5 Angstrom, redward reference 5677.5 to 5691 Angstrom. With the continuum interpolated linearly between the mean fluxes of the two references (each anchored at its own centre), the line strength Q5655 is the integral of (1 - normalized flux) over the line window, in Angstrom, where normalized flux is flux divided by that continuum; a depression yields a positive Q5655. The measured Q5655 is -1.26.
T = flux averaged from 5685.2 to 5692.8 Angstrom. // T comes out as 23.5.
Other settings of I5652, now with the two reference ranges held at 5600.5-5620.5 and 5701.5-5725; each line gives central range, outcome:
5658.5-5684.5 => 0.66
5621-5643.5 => 1.44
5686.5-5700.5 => 0.34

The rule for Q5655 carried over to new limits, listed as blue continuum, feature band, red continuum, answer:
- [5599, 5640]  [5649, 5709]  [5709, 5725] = 1.2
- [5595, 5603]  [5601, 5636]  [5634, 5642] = -1.3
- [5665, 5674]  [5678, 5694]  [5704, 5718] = 0.8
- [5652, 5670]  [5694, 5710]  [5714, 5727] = -0.5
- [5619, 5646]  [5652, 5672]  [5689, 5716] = 0.8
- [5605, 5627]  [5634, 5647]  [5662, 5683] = 0.2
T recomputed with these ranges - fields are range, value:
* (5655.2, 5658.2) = 20.7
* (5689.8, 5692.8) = 24.7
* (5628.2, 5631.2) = 21.5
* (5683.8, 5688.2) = 21.5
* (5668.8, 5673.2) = 25.1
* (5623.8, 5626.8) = 21.8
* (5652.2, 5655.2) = 19.6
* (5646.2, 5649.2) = 25.3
